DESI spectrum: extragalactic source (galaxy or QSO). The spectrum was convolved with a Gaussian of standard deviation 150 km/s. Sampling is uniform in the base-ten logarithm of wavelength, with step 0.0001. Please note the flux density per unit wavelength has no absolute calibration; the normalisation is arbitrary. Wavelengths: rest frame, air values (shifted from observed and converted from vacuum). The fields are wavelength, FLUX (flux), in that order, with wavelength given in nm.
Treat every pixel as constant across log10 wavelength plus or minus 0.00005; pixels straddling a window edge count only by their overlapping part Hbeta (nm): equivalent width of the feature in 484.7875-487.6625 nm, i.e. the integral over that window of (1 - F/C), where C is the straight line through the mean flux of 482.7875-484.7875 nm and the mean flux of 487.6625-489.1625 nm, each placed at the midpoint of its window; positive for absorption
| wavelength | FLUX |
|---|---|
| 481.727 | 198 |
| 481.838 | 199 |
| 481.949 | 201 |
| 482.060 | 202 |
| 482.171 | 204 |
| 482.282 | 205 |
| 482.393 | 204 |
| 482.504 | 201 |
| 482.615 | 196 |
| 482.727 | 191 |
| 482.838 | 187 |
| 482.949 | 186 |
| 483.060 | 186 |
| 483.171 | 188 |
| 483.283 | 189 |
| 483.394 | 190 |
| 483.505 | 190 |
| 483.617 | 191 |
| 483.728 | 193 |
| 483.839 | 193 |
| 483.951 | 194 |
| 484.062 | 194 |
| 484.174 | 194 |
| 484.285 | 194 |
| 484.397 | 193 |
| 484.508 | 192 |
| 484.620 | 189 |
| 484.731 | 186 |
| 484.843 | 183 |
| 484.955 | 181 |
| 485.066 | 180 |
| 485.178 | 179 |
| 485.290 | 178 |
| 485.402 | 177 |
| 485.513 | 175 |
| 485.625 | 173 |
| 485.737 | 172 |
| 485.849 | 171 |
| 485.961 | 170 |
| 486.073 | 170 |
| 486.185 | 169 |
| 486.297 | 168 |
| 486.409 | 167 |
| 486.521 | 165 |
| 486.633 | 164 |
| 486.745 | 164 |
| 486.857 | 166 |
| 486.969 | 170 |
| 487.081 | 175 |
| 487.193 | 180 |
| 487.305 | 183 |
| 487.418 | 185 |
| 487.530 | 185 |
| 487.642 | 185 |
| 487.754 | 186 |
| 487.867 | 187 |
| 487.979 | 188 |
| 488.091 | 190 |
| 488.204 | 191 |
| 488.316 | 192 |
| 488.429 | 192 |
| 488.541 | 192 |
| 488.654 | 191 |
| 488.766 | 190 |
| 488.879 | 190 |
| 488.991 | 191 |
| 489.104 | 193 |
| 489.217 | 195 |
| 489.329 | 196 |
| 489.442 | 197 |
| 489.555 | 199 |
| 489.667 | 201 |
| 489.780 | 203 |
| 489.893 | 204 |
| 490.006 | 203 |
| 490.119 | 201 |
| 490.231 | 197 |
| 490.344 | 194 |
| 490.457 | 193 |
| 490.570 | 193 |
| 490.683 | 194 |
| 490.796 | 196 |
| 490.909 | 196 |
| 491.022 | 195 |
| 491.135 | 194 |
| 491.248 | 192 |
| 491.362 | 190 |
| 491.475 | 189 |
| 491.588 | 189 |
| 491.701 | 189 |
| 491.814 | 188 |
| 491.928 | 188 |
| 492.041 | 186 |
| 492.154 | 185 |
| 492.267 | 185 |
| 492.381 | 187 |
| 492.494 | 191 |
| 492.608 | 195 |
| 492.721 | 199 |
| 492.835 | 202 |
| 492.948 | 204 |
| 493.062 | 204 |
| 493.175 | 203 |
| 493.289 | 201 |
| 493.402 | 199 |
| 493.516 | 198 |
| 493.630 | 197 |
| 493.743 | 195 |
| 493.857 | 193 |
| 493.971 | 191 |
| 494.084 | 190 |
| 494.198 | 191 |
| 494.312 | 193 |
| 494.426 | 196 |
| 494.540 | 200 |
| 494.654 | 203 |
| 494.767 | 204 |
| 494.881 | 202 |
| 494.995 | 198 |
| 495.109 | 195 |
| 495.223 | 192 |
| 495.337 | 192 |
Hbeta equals 0.24 nm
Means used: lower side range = 191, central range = 174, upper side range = 190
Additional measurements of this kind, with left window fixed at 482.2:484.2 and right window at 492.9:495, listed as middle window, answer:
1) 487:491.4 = 0.081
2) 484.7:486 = 0.114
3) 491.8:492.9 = 0.036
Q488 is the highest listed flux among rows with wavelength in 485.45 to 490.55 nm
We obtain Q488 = 204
